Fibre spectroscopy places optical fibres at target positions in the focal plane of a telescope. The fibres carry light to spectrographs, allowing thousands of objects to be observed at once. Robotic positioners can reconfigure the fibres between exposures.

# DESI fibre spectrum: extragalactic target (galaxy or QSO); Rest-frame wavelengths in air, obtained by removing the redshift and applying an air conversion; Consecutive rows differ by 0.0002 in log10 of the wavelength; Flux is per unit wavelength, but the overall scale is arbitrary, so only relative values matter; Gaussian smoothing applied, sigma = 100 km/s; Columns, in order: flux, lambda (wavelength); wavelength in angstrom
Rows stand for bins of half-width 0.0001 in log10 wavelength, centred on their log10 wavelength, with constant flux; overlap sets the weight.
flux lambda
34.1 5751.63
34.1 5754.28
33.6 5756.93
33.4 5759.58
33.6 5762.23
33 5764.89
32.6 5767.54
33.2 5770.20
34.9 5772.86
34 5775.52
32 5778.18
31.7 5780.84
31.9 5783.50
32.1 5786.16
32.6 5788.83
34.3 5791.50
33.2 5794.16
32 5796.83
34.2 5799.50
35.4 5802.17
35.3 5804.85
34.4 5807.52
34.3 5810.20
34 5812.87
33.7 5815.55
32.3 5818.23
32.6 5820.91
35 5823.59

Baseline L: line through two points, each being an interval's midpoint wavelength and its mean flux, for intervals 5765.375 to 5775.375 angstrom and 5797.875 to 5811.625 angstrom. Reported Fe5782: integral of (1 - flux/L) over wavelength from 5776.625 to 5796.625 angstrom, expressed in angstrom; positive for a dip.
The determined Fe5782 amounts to 0.9 angstrom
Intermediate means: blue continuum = 33.6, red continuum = 34.7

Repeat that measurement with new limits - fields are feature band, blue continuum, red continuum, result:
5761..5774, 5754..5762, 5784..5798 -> -0.01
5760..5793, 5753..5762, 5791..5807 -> 0.85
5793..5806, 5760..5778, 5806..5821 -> -0.17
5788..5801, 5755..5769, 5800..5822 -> 0.18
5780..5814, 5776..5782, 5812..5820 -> -0.85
